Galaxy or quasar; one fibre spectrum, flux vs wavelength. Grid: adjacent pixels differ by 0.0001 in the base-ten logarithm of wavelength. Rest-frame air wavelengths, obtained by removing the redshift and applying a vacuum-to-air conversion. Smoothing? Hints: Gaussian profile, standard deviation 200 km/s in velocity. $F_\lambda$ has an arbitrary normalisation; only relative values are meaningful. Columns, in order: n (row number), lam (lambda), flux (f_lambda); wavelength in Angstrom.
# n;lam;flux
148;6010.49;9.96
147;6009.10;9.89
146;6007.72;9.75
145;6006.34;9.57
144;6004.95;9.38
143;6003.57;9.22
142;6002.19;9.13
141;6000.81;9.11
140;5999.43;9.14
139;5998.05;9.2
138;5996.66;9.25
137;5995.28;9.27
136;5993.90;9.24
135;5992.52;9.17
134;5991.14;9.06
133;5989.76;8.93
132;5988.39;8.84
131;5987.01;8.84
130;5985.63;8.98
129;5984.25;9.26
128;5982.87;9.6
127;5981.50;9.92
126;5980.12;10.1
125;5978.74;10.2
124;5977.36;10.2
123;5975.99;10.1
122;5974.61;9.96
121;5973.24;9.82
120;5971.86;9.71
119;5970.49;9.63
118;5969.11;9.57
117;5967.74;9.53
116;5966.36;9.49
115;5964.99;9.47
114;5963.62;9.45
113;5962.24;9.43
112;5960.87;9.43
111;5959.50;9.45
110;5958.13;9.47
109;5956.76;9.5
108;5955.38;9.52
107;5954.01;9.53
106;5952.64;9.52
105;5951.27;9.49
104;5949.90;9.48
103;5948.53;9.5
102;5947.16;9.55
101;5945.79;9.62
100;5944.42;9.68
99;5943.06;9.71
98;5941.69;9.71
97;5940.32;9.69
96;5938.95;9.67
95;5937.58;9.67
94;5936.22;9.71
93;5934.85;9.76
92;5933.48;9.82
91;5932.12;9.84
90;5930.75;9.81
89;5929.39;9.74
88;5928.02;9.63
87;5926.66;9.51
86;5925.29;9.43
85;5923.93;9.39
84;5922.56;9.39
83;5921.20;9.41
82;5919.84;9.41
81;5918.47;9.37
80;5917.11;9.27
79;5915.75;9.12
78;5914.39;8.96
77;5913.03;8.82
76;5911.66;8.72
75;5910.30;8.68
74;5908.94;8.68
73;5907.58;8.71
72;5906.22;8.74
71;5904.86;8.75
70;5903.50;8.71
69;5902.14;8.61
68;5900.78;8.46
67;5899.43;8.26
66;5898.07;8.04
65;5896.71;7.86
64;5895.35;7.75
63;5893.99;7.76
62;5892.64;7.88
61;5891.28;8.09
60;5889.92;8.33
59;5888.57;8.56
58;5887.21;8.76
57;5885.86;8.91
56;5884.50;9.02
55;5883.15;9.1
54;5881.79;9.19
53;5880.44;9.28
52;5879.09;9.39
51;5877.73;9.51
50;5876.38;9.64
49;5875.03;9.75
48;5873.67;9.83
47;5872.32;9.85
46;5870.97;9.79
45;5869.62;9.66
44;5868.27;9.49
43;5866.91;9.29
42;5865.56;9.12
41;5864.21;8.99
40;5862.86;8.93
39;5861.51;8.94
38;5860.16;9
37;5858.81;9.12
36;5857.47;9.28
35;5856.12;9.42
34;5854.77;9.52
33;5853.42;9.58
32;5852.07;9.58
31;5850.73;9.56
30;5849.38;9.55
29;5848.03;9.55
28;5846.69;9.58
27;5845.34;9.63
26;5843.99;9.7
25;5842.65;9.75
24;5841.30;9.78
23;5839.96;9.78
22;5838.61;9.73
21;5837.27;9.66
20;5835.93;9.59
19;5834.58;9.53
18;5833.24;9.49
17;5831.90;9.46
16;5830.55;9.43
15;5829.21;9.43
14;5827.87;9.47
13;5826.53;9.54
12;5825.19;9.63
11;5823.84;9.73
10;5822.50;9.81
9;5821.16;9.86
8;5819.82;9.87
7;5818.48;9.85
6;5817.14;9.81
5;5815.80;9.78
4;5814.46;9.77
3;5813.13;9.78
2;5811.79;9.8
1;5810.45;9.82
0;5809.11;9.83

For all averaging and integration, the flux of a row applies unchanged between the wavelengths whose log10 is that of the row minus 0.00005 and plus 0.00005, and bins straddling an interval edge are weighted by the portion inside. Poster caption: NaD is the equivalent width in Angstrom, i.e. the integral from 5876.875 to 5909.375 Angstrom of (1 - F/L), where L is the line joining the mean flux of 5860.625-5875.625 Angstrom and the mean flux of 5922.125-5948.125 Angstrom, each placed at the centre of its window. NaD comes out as 3.1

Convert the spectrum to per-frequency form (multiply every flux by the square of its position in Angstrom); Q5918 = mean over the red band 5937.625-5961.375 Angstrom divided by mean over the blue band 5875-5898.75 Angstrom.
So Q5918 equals 1.1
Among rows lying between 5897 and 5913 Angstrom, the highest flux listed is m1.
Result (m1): 8.75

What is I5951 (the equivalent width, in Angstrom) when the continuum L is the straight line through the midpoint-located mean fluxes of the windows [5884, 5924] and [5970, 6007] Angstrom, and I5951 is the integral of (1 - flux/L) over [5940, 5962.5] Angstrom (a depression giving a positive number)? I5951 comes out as -1.1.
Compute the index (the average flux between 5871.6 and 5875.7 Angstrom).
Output 9.8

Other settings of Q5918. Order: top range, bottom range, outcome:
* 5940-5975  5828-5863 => 1.05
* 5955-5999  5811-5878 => 1.04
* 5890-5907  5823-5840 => 0.88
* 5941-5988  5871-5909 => 1.12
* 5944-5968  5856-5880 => 1.04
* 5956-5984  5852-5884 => 1.07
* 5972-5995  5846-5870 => 1.06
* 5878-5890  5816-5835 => 0.95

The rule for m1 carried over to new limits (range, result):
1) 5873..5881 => 9.83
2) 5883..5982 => 10.2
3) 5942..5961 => 9.71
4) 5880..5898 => 9.28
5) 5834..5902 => 9.85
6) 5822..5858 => 9.81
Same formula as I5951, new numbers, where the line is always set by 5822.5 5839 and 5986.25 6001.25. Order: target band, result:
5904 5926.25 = 0.6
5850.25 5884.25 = 0.3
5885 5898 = 1.6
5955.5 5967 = -0.3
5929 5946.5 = -0.9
